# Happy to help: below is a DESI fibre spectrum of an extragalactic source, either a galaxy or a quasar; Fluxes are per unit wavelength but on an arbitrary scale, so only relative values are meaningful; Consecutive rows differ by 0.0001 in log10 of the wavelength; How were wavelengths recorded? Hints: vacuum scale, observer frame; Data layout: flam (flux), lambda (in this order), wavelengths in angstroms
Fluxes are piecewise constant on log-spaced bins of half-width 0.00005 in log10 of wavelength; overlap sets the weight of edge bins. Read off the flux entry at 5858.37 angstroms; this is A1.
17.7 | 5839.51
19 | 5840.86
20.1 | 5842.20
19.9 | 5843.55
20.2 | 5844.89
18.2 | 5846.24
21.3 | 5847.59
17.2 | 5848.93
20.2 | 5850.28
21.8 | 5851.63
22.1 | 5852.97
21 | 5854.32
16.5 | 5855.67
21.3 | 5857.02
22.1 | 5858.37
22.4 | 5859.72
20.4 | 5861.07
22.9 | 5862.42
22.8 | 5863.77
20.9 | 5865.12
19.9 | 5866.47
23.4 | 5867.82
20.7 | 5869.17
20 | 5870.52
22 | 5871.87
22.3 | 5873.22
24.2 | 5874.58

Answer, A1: 22.1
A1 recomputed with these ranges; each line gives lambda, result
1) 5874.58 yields 24.2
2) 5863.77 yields 22.8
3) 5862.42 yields 22.9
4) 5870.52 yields 20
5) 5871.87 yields 22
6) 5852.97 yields 22.1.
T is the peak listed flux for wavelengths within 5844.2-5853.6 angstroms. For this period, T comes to 22.1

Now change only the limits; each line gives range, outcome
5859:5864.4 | 22.9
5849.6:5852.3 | 21.8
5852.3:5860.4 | 22.4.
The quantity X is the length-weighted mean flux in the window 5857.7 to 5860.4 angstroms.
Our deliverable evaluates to 22.2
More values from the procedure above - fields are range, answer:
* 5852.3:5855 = 21.5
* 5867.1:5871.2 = 21.4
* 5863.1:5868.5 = 21.8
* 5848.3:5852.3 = 19.8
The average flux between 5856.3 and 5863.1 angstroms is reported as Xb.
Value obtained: 21.8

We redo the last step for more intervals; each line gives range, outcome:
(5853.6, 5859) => 20.2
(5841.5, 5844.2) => 20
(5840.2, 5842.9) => 19.6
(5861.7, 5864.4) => 22.8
